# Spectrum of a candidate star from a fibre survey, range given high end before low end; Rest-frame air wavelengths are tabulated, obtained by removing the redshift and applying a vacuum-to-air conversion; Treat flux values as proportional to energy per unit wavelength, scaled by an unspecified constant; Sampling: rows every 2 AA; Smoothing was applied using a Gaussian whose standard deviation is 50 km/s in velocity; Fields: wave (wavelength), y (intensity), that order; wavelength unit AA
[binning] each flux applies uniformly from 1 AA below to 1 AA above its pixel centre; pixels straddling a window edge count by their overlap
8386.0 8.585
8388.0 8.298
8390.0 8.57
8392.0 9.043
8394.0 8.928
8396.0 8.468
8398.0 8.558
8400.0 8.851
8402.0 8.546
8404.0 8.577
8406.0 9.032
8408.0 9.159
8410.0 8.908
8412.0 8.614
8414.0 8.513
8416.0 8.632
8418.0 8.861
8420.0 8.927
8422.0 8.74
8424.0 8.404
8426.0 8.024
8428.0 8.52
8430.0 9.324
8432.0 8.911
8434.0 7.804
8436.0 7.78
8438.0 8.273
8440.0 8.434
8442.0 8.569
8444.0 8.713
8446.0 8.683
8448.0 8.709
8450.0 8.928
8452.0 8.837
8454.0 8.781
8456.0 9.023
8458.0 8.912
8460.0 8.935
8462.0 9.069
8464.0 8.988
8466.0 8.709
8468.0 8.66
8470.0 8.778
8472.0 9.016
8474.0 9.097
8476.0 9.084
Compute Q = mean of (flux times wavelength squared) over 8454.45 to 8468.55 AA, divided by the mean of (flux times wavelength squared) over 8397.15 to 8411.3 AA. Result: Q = 1.0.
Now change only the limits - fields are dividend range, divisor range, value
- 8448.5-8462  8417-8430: 1.04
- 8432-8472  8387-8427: 1.01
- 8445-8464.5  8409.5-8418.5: 1.03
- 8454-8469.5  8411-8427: 1.05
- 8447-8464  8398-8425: 1.03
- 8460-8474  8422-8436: 1.06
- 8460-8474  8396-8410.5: 1.03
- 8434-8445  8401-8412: 0.95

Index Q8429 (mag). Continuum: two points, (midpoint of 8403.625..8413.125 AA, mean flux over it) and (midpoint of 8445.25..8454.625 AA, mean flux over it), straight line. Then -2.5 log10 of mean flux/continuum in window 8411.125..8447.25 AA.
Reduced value 0.04 mag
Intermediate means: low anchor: 8.87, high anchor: 8.79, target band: 8.54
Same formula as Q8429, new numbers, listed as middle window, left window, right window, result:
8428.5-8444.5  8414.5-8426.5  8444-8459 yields 0.03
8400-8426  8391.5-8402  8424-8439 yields -0.02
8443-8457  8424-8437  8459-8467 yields -0.01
